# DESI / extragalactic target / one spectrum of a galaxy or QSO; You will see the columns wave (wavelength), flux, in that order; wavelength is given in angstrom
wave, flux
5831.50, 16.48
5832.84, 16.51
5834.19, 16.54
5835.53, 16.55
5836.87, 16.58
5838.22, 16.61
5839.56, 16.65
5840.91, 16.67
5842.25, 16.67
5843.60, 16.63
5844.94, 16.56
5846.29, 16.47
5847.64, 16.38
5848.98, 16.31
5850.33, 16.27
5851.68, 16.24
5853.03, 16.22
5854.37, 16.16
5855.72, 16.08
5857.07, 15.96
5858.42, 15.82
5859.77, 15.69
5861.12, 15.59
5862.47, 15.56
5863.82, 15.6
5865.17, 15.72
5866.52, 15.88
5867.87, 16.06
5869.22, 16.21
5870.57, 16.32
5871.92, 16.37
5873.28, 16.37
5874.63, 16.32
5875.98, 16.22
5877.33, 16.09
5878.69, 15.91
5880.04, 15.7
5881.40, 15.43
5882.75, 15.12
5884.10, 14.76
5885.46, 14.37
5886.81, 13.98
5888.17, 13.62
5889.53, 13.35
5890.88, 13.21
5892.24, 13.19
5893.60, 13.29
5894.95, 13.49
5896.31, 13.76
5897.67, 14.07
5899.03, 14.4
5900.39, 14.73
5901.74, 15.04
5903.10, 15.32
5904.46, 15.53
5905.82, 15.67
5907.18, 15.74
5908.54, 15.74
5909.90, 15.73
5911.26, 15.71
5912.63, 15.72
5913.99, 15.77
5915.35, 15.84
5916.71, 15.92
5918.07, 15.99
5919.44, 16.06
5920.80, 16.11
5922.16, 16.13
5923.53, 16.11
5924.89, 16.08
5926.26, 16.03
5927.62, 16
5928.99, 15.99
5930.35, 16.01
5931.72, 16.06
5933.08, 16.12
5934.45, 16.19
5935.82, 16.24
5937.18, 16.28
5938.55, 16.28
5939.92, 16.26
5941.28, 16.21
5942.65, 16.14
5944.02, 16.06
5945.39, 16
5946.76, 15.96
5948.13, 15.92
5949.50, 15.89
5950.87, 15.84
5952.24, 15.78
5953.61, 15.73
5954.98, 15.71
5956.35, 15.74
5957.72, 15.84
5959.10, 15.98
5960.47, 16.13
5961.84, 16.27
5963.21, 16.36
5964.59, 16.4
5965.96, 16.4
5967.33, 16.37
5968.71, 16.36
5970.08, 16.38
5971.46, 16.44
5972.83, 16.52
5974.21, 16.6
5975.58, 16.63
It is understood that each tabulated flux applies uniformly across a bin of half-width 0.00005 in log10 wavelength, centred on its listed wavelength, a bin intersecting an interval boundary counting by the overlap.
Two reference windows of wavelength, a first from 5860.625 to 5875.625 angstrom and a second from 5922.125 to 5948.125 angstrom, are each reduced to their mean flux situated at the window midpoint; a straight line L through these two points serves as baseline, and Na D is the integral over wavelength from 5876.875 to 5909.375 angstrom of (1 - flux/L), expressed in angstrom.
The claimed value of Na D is 2.85 angstrom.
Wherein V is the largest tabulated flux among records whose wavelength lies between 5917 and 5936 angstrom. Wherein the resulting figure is 16.24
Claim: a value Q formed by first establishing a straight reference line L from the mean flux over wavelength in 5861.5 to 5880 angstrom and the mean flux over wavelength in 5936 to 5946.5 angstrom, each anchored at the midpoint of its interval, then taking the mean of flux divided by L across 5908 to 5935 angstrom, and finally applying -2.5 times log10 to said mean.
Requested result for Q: 0.012 mag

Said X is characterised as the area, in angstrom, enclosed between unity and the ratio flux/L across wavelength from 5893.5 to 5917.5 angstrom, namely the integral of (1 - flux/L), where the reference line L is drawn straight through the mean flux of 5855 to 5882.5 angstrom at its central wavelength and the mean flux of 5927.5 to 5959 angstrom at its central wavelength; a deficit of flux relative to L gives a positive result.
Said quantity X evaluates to 1.3 angstrom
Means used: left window 15.9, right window 16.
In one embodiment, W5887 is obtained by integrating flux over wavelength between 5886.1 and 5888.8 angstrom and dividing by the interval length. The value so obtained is 13.8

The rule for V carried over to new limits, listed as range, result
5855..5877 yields 16.37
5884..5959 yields 16.28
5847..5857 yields 16.38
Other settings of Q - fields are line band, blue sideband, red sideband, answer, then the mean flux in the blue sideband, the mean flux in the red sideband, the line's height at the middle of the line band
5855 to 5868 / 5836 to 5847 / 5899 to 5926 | 0.038 mag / 16.6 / 15.7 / 16.3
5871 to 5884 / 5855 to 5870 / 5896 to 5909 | -0.026 mag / 15.8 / 15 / 15.5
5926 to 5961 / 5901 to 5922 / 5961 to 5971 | 0.006 mag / 15.7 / 16.4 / 16.1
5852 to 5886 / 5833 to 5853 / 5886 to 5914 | -0.014 mag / 16.5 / 14.6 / 15.6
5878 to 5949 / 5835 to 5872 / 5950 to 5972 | 0.052 mag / 16.2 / 16.1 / 16.1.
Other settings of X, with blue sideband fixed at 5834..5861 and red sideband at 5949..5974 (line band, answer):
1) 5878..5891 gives 1.33 angstrom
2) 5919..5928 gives 0.07 angstrom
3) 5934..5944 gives -0.03 angstrom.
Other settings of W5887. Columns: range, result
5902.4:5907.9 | 15.6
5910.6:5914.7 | 15.7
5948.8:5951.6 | 15.9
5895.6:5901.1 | 14.2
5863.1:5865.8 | 15.7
